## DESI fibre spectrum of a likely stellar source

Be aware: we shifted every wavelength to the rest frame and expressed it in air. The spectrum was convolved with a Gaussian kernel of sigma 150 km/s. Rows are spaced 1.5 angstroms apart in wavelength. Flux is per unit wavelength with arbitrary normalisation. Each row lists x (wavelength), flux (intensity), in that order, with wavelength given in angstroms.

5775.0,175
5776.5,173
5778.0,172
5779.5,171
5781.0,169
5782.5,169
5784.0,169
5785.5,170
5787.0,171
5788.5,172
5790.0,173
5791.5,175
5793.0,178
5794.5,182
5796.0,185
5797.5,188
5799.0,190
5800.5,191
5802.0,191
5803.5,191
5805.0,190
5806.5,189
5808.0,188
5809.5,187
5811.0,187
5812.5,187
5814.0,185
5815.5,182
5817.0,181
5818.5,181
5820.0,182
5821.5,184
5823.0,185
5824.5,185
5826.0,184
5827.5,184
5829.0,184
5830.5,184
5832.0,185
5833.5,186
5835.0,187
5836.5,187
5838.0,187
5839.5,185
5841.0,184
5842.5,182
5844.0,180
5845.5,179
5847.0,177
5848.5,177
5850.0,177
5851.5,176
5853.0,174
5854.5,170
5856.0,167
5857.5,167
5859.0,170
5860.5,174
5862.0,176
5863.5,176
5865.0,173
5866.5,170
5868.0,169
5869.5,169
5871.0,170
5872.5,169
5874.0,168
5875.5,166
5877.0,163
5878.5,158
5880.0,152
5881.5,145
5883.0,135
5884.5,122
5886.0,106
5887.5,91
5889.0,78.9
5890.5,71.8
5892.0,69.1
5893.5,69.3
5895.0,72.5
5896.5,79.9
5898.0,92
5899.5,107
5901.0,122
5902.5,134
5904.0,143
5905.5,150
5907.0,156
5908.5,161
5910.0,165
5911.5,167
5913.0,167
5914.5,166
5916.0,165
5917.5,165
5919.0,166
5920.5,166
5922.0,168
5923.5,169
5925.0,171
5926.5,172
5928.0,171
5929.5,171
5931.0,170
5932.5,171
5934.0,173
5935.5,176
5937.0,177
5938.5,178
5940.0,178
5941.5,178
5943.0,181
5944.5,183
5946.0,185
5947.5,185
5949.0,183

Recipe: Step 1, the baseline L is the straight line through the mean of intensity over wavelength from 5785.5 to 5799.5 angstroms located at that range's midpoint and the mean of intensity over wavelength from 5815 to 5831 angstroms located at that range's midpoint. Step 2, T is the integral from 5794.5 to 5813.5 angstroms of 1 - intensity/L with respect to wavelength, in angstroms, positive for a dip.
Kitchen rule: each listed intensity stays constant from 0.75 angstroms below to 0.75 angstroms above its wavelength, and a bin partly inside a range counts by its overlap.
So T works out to -0.84 angstroms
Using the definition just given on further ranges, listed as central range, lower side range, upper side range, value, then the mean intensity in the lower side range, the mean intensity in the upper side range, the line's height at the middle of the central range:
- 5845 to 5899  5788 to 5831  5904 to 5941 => 9.55 angstroms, 184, 168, 175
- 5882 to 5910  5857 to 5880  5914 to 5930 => 9.59 angstroms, 169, 168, 168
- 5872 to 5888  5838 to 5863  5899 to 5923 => 2.17 angstroms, 176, 155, 166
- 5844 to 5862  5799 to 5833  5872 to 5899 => -3.02 angstroms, 186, 117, 149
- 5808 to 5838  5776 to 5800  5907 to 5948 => -1.73 angstroms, 176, 172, 175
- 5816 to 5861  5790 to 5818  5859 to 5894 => -4.24 angstroms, 186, 142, 165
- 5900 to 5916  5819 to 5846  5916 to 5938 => 1.86 angstroms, 184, 170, 173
